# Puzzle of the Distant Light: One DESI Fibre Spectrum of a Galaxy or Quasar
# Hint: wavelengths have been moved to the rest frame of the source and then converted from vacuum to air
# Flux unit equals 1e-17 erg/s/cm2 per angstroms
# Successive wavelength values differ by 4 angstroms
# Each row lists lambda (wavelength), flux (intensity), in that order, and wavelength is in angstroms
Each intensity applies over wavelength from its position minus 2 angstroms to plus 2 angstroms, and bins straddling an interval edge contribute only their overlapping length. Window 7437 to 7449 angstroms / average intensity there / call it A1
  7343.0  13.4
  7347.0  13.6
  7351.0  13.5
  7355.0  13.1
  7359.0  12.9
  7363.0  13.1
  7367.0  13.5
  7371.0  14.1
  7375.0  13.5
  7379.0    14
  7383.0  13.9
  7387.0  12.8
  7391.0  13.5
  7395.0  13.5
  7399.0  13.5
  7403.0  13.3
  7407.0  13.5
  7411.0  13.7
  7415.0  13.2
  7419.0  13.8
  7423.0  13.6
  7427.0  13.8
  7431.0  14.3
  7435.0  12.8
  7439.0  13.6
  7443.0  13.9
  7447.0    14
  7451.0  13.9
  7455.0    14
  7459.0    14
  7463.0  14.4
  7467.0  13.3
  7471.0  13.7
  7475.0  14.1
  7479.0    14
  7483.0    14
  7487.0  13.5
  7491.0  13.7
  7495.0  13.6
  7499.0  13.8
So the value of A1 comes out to 13.8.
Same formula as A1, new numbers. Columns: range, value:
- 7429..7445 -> 13.7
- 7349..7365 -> 13.2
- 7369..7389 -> 13.7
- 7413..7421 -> 13.5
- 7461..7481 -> 13.9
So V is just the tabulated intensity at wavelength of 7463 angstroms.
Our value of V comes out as 14.4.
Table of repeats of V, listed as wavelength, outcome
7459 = 14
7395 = 13.5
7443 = 13.9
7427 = 13.8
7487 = 13.5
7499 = 13.8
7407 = 13.5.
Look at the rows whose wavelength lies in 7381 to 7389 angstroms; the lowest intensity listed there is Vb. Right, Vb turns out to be 12.8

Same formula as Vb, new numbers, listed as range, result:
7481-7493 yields 13.5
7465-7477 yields 13.3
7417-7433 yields 13.6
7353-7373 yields 12.9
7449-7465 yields 13.9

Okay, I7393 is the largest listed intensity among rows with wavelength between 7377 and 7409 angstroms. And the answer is 14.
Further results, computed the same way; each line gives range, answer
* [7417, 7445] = 14.3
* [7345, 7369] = 13.6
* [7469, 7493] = 14.1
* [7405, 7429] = 13.8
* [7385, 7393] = 13.5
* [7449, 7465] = 14.4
